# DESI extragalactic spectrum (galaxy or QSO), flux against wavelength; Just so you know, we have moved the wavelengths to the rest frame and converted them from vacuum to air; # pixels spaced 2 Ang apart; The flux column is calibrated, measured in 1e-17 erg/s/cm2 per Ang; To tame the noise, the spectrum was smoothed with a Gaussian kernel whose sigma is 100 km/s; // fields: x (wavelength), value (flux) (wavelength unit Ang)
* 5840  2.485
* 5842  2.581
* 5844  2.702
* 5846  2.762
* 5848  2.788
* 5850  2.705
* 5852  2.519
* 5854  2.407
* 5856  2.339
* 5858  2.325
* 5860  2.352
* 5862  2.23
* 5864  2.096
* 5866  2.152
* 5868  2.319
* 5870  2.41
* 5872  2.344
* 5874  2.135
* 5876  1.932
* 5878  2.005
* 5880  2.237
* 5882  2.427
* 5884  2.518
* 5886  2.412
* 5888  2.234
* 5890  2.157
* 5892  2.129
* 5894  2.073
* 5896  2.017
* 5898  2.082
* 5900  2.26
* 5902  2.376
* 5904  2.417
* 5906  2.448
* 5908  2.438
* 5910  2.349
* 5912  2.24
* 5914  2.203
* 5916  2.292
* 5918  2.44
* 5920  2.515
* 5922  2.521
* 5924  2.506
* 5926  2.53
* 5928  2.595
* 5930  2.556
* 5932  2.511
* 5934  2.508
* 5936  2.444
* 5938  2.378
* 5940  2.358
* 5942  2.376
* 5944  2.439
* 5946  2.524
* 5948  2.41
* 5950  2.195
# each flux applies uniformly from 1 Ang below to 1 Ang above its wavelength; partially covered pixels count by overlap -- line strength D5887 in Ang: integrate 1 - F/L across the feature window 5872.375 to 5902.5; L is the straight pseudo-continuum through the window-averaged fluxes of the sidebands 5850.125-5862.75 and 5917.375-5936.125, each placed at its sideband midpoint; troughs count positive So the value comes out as 3.0 Ang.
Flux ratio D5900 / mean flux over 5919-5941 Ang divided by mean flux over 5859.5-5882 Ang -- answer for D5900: 1.13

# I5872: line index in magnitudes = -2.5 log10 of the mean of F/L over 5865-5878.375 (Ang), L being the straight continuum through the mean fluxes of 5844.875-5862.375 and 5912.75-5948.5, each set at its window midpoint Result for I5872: 0.14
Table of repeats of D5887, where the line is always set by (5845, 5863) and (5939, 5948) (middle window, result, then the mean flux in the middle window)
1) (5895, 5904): 0.9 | 2.21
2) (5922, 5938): -0.5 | 2.51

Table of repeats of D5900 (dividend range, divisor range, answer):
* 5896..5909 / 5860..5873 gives 1.02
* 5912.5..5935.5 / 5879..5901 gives 1.10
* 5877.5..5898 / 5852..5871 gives 0.96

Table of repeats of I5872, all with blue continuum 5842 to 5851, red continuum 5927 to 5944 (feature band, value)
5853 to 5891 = 0.17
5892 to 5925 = 0.10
